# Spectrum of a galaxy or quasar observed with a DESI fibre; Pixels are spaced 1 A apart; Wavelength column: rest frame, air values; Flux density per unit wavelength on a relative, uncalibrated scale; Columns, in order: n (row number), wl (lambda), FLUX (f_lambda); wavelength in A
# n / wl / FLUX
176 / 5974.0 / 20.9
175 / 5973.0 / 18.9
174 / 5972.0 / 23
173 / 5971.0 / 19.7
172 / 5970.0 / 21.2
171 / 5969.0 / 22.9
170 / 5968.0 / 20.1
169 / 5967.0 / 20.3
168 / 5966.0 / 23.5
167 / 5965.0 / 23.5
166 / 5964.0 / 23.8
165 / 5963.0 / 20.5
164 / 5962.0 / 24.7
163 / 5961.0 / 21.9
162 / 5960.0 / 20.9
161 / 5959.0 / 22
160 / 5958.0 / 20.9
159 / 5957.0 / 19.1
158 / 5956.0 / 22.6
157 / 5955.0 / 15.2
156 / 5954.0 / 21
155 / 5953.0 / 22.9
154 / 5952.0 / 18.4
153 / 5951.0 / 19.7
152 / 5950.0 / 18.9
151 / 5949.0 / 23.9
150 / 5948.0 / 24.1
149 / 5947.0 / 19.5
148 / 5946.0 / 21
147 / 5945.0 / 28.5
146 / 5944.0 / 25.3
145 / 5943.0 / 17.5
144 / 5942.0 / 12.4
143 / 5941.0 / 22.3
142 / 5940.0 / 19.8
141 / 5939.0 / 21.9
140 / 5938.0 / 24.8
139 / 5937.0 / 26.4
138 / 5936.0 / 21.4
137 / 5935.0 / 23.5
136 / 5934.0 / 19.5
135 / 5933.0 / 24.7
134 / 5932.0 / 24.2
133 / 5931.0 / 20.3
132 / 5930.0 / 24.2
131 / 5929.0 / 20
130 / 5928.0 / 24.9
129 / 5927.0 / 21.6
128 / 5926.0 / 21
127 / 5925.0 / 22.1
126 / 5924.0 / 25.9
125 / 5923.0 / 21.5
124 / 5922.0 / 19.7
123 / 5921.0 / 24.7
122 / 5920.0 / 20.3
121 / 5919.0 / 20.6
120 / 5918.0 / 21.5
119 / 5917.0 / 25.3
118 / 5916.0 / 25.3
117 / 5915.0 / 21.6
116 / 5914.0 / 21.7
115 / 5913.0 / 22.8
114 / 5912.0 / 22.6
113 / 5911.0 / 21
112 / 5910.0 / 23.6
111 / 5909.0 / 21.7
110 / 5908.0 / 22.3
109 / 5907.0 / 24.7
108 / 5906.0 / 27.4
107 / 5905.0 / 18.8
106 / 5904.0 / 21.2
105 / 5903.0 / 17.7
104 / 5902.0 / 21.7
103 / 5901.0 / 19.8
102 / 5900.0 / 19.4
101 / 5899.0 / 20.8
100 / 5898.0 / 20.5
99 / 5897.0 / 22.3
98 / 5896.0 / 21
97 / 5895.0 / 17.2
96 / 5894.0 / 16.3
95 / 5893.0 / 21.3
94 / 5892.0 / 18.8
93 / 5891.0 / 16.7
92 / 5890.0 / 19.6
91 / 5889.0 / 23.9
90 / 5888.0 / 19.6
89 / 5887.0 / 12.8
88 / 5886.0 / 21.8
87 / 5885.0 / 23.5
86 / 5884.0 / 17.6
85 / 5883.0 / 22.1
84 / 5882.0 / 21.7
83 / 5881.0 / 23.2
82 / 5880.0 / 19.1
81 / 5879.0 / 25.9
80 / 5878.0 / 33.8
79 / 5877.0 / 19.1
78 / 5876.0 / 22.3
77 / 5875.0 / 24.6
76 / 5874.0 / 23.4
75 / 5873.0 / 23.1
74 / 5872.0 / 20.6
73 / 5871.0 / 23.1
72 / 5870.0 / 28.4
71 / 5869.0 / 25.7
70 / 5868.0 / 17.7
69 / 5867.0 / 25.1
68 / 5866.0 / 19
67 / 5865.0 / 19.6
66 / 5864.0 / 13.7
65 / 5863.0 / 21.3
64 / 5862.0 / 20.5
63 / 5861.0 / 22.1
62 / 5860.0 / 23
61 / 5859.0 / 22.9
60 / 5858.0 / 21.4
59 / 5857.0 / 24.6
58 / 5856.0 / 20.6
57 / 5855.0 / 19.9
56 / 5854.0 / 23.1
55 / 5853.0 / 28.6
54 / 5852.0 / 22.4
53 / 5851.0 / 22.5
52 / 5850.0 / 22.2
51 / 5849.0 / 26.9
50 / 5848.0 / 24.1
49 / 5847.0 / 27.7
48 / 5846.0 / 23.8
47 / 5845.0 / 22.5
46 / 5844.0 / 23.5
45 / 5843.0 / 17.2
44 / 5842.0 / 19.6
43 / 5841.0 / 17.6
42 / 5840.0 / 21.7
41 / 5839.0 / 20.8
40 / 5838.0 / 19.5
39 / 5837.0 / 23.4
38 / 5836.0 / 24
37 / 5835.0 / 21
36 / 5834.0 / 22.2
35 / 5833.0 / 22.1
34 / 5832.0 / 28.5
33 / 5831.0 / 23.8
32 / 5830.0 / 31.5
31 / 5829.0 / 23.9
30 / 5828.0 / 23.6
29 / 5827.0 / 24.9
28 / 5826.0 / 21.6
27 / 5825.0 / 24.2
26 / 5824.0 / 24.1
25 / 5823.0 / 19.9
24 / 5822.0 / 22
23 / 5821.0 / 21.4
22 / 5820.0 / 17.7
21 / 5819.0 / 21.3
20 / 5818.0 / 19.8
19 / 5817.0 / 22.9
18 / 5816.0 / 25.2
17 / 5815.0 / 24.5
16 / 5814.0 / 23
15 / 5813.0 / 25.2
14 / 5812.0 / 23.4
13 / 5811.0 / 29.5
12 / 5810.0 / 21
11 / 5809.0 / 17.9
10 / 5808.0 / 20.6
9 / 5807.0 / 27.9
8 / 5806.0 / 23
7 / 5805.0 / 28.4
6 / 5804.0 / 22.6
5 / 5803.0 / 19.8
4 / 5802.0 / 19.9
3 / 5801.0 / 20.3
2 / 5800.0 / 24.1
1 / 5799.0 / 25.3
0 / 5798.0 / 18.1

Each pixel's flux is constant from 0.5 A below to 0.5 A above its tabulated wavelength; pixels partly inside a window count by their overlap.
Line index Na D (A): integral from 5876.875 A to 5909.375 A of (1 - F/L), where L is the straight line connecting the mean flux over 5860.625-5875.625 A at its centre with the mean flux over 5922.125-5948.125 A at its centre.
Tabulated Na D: 1.4 A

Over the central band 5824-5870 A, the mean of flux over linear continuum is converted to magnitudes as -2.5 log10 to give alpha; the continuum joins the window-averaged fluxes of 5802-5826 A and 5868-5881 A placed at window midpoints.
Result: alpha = 0.03 mag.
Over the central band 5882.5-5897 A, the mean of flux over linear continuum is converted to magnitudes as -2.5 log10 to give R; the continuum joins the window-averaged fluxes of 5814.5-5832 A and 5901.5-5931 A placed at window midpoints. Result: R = 0.16 mag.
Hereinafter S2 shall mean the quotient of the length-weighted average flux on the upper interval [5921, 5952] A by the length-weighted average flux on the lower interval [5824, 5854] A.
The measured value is 0.9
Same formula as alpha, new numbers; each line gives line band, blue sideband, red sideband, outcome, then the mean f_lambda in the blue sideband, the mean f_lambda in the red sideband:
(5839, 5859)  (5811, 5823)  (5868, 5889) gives 0.00 mag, 22.6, 22.5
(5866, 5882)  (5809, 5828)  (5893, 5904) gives -0.14 mag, 22.8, 19.8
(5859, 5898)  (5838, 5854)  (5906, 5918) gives 0.07 mag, 22.6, 23.1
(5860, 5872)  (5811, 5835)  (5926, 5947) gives 0.07 mag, 23.4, 22.1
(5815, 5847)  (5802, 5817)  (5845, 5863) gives 0.04 mag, 23.6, 23.2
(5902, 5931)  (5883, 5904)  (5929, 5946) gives -0.07 mag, 19.7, 22.2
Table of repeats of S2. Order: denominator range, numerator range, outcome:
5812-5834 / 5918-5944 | 0.94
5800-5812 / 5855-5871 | 0.95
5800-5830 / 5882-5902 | 0.87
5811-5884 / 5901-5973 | 0.96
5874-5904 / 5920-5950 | 1.06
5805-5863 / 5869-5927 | 0.95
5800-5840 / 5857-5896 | 0.93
